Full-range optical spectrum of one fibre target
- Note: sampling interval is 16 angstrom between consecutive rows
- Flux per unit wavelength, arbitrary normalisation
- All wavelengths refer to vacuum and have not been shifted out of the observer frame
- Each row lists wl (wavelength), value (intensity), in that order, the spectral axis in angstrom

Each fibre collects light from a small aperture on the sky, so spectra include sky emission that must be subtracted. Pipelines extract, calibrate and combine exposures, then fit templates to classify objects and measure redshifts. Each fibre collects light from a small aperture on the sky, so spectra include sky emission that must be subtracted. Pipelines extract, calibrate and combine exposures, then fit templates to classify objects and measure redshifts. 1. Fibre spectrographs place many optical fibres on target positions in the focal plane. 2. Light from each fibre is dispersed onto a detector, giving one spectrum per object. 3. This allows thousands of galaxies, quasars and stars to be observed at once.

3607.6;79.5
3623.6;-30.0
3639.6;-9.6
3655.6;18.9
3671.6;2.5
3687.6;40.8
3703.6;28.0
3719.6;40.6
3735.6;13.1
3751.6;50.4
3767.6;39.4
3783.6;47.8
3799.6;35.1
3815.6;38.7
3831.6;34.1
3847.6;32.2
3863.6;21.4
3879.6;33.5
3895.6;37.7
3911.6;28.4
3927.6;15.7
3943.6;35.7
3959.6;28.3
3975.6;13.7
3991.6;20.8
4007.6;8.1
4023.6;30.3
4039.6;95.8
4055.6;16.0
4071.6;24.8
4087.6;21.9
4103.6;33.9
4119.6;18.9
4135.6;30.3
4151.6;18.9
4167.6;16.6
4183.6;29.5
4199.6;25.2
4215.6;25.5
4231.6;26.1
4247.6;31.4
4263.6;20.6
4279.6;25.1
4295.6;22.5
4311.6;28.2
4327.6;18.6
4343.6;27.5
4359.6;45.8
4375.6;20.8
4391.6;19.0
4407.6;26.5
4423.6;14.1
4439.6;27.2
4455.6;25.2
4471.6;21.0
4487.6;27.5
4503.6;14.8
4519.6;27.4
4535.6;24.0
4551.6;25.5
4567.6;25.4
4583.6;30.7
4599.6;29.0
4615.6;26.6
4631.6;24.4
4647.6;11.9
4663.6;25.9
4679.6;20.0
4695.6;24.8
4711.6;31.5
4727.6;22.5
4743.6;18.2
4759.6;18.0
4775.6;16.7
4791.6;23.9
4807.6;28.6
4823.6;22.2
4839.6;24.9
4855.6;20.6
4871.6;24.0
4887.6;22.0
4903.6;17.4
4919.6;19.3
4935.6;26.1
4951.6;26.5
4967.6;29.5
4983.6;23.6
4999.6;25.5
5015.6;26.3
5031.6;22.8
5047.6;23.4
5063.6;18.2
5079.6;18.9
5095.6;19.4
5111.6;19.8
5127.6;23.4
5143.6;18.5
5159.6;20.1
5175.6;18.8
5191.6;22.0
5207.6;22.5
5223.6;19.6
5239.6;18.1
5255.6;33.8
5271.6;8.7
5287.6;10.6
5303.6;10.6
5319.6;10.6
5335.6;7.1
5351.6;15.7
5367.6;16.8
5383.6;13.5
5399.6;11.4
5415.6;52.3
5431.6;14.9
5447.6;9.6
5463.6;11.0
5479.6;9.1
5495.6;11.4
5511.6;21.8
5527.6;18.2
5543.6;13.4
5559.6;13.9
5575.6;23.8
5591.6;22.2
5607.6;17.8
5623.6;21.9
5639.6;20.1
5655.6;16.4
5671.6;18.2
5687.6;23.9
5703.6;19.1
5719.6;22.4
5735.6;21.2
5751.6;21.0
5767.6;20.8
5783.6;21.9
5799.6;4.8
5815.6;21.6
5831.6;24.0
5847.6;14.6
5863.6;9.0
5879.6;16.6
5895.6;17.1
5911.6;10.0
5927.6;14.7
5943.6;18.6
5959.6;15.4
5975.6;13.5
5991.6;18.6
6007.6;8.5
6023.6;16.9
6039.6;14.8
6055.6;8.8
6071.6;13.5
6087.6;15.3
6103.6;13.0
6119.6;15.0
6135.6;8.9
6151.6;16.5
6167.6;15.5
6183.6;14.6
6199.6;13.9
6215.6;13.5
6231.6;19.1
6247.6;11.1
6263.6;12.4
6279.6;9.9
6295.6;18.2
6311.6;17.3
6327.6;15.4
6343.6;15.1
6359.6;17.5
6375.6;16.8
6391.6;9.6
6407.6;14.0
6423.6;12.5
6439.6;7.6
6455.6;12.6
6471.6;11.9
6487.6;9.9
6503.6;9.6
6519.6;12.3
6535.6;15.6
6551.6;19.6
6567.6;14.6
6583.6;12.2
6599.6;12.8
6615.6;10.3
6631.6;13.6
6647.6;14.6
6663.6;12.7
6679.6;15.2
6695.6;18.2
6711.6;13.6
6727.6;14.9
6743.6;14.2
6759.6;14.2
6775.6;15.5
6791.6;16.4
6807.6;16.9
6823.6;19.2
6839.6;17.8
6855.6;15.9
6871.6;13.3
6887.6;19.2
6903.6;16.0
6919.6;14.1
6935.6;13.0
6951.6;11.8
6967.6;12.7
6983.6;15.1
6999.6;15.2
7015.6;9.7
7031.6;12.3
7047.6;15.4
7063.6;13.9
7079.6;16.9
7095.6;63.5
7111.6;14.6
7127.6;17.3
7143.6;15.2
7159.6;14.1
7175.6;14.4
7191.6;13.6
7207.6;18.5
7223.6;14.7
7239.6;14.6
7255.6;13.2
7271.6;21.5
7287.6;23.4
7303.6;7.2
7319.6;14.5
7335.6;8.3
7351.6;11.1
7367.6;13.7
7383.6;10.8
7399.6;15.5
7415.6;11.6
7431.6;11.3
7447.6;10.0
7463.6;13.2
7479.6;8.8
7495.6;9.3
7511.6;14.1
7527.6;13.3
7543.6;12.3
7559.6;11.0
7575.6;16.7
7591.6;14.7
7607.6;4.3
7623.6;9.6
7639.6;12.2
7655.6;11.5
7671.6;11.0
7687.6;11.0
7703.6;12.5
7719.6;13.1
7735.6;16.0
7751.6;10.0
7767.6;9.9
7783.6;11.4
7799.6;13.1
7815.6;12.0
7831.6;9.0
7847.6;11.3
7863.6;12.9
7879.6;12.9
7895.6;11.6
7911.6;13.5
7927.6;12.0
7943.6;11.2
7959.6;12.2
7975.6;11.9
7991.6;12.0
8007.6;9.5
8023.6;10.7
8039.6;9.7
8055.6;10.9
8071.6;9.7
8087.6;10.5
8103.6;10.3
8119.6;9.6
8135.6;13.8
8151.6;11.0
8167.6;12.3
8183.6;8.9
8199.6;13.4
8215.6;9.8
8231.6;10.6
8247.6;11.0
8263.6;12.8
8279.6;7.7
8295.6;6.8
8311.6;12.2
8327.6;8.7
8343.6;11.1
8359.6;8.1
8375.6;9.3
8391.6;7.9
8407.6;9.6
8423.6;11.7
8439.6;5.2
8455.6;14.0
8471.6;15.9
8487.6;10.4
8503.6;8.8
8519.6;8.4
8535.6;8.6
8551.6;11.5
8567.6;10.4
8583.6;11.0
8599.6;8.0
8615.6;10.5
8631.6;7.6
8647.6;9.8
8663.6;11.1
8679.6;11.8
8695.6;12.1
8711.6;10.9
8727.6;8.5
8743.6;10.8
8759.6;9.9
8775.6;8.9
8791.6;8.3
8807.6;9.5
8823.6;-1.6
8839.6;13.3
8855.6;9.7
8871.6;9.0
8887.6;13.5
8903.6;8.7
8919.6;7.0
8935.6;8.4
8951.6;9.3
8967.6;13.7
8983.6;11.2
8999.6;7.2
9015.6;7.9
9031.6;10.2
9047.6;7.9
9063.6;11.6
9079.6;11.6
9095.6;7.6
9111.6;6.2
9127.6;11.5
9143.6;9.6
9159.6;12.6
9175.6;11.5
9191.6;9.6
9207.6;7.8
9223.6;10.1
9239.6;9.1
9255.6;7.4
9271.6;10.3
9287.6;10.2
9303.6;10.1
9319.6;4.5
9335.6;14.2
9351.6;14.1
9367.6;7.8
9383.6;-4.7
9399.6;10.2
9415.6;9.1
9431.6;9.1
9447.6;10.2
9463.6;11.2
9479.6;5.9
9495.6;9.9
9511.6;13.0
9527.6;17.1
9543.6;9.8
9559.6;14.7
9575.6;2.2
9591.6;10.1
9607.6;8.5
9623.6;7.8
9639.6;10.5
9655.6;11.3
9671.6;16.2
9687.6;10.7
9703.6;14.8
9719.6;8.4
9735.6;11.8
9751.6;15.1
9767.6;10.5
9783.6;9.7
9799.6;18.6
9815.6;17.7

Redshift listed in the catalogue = 0.08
